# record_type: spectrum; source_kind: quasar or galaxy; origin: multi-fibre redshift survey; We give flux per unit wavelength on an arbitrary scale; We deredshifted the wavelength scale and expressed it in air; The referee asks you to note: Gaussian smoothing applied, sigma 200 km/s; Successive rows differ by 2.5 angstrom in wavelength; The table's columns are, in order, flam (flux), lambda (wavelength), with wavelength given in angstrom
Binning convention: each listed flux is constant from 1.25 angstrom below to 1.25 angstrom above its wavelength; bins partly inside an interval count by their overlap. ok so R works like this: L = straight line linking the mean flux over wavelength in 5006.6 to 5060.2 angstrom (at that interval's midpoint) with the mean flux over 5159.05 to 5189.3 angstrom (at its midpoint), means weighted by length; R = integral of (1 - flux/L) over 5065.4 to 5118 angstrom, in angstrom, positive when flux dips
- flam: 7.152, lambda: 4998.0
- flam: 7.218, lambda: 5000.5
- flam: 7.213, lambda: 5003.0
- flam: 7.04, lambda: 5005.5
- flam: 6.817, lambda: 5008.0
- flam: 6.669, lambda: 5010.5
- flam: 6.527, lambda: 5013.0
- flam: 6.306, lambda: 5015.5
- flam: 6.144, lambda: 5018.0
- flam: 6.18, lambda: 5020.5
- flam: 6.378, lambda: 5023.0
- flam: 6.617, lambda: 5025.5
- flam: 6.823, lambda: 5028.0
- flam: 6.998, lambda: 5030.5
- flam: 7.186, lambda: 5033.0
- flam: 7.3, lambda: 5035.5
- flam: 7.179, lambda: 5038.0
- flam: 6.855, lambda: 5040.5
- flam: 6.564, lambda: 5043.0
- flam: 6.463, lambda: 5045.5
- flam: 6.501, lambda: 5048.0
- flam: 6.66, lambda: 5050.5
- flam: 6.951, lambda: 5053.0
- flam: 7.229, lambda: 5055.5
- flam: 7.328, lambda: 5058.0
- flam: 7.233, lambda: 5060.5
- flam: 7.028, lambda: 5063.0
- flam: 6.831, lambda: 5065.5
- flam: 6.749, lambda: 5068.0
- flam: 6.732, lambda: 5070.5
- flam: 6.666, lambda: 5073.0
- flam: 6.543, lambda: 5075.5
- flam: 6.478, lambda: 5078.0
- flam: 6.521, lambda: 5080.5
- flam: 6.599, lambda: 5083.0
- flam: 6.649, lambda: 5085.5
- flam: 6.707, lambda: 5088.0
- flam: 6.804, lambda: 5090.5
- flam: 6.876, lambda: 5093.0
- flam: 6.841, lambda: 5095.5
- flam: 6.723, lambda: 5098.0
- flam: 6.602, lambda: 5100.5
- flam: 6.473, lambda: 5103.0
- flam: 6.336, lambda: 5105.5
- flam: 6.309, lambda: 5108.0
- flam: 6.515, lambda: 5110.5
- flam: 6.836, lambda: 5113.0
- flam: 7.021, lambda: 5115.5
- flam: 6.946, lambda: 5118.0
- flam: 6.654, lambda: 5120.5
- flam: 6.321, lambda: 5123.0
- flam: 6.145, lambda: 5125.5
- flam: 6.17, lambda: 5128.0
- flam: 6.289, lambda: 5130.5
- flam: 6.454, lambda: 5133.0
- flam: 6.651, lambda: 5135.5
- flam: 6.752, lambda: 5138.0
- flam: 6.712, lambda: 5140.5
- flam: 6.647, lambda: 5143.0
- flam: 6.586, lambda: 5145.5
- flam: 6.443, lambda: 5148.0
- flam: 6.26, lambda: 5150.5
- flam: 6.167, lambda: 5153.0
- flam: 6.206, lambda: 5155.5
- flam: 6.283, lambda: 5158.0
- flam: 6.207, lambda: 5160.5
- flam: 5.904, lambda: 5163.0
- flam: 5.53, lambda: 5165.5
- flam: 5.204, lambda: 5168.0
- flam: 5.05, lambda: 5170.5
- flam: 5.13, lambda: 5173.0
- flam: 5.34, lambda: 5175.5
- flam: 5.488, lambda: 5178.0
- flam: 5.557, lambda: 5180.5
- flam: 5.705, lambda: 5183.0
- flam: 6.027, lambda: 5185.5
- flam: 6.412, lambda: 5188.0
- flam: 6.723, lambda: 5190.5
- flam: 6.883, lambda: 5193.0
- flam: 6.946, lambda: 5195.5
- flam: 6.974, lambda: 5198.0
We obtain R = -3.1 angstrom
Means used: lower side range 6.76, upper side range 5.64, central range 6.66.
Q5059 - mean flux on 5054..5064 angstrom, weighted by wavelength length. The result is 7.2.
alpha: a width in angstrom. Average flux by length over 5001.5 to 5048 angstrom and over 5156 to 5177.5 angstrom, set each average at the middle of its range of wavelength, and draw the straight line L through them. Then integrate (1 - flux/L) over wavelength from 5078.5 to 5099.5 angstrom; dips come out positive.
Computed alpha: -1.6 angstrom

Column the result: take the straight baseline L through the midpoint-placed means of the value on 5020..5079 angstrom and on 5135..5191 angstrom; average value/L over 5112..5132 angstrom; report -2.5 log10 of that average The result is -0.039 mag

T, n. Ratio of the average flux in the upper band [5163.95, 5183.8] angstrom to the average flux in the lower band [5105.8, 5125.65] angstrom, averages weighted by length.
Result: 0.81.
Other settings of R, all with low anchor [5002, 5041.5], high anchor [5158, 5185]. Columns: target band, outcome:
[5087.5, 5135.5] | -4.3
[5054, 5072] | -1.6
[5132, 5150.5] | -2.5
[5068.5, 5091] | -1.2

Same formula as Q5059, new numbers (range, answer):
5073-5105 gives 6.64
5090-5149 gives 6.59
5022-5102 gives 6.8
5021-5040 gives 6.89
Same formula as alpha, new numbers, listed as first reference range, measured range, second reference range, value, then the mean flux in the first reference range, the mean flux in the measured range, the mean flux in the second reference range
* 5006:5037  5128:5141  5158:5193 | -1.10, 6.68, 6.52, 5.78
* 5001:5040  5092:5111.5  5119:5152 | -0.07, 6.77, 6.58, 6.47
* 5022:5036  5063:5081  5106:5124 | 0.22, 6.87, 6.68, 6.65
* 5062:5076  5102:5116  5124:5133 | -0.33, 6.76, 6.56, 6.24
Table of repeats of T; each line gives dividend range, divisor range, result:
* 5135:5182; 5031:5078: 0.87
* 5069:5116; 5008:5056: 0.99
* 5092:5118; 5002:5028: 1.01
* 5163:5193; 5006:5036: 0.86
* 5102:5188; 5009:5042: 0.92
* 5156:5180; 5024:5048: 0.81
